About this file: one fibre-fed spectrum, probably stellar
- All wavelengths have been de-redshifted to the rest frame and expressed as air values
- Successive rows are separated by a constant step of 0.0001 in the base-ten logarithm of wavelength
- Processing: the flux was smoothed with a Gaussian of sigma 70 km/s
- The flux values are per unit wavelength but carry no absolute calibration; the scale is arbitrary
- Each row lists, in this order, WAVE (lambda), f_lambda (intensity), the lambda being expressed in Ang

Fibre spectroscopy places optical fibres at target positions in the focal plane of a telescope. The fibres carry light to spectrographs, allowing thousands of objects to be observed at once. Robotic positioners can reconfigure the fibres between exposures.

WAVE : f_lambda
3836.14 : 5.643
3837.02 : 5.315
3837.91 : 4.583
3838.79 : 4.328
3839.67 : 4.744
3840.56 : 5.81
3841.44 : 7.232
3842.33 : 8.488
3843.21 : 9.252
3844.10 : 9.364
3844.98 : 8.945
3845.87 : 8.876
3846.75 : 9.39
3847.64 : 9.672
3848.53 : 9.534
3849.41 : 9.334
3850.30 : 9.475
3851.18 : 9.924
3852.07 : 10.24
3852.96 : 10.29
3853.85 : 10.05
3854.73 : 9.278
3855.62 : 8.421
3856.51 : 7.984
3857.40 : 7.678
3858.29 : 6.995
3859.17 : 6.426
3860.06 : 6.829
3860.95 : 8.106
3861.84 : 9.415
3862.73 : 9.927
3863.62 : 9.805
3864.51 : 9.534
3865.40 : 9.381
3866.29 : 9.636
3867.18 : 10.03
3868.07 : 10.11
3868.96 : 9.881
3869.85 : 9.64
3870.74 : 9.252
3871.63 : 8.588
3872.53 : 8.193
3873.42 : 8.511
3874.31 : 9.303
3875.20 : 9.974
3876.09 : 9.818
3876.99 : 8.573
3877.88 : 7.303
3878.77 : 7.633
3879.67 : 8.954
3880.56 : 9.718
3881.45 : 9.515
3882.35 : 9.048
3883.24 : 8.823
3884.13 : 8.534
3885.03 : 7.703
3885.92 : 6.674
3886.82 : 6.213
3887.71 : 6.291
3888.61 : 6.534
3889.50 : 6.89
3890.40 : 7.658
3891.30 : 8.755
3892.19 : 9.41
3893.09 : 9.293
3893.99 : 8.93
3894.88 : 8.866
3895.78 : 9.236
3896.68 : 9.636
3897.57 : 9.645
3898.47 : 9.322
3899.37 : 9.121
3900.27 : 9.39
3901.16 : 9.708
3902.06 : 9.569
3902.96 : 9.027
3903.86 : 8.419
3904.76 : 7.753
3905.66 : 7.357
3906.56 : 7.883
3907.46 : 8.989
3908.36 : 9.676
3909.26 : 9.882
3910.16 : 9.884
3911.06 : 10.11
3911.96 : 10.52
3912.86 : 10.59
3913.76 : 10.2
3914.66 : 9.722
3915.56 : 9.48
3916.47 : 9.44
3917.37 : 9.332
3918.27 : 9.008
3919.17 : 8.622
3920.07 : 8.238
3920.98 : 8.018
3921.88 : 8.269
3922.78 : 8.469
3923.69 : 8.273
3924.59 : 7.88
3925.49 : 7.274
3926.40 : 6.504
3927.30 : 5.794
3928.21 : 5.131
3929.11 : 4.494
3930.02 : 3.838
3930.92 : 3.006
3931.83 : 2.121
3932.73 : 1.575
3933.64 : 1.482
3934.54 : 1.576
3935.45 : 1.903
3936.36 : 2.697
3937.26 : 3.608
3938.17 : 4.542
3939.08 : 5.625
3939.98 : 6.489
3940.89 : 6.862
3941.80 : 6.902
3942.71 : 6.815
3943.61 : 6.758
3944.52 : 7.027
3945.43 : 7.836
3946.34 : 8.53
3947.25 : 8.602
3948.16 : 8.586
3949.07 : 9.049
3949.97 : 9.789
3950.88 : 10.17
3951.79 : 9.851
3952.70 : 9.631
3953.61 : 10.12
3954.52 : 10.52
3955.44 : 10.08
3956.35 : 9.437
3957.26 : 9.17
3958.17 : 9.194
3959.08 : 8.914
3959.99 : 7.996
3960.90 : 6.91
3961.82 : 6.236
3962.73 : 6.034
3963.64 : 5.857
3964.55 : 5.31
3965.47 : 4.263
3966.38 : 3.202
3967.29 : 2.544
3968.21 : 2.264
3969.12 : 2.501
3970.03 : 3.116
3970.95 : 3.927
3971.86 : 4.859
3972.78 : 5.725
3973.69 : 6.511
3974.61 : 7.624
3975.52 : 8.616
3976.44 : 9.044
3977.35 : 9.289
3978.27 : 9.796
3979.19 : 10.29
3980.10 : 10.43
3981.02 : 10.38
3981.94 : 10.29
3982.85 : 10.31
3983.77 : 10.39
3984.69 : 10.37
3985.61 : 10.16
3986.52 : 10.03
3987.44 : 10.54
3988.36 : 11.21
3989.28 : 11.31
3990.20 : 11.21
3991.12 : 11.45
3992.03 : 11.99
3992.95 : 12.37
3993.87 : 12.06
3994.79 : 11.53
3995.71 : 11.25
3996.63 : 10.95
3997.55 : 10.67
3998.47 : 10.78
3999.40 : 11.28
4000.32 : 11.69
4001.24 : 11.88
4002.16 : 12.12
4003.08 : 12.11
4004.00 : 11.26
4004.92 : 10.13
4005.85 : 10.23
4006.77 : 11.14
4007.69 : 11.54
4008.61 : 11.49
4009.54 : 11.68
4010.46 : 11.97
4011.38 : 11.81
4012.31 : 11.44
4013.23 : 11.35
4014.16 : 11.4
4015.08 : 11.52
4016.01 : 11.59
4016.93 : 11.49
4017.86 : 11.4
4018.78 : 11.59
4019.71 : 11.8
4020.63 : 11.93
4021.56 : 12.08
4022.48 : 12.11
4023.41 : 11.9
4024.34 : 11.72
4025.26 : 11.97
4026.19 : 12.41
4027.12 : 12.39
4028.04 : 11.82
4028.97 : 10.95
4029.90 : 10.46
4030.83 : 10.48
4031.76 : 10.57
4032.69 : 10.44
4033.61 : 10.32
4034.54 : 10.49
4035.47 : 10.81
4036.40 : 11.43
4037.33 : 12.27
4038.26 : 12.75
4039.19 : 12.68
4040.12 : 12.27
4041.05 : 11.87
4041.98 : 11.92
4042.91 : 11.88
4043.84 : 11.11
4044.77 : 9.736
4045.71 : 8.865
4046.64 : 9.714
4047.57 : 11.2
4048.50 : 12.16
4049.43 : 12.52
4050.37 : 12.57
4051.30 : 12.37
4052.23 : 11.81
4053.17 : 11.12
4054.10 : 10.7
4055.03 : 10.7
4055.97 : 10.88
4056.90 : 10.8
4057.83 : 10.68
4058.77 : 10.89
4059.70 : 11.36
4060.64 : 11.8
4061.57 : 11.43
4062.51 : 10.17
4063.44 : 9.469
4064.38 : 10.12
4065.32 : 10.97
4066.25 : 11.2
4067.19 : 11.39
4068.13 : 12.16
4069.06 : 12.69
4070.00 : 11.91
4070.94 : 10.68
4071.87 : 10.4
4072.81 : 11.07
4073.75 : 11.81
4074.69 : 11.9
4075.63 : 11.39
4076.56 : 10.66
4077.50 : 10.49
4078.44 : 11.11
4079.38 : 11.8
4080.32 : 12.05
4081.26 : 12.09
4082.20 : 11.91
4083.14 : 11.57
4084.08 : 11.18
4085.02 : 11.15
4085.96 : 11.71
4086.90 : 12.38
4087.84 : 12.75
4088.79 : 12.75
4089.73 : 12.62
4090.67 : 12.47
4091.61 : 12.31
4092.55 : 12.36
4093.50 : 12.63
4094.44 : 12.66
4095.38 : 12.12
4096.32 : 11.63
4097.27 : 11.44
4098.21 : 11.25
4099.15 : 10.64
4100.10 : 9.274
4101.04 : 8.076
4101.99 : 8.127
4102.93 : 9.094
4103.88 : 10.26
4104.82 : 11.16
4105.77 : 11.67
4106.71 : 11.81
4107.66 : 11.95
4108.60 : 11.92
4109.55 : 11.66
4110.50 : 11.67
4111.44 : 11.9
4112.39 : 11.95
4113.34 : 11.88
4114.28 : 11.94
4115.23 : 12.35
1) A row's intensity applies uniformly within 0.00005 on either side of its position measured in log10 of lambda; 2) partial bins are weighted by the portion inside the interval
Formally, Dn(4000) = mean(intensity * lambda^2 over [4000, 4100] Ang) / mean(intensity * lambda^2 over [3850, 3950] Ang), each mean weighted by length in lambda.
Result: 1.55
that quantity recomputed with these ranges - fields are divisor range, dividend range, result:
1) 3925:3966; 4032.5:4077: 1.82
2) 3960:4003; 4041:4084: 1.34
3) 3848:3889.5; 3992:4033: 1.41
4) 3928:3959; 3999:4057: 1.80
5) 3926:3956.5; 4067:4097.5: 1.99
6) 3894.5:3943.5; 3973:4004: 1.49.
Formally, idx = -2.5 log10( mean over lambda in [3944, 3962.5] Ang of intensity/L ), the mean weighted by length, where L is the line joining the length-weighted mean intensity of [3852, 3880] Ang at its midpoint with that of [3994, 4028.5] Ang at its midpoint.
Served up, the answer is 0.187 mag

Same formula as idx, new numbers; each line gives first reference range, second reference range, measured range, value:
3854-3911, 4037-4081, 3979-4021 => -0.08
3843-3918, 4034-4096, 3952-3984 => 0.34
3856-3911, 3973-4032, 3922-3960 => 0.41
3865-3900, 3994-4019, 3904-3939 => 0.34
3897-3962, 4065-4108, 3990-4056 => -0.16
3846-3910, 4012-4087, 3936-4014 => 0.16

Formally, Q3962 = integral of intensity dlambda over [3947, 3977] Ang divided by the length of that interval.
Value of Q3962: 7.14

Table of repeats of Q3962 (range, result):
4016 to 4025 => 11.8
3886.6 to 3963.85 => 7.73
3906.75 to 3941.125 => 6.82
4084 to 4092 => 12.2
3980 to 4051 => 11.3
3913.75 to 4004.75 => 7.99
